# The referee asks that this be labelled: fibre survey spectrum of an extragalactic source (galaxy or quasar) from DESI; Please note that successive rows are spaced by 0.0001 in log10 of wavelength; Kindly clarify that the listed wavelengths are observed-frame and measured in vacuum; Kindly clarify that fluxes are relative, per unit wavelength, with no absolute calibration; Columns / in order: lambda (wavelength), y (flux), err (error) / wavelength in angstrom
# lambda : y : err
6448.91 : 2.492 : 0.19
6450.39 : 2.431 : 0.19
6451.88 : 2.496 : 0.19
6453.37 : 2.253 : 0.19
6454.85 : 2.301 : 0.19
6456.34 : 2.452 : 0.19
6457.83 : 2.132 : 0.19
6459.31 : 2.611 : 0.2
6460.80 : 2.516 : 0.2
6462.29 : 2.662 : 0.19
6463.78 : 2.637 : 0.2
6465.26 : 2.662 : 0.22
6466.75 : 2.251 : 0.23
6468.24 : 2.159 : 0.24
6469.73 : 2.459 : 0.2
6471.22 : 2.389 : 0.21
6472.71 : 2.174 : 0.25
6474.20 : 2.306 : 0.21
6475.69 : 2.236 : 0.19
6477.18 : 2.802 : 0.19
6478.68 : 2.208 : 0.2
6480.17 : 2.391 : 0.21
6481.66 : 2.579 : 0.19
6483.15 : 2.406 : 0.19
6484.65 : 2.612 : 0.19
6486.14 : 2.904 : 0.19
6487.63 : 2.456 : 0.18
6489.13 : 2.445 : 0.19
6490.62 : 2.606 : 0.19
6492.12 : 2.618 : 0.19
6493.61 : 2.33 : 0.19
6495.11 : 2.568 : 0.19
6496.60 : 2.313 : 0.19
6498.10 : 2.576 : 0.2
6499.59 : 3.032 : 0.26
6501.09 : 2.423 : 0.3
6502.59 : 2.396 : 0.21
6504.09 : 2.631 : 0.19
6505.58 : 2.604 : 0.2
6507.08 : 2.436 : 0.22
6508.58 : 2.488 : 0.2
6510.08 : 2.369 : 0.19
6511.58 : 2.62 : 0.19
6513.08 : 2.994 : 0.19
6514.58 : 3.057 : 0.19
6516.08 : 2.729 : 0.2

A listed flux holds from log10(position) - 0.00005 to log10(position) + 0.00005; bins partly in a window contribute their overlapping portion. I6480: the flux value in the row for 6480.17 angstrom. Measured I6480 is 2.391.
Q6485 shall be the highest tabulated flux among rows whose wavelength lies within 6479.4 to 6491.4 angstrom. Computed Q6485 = 2.904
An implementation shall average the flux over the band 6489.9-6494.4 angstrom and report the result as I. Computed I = 2.52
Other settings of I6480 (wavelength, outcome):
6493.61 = 2.33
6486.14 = 2.904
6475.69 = 2.236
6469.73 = 2.459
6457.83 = 2.132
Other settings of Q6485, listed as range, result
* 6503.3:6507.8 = 2.631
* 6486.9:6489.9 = 2.456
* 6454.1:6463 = 2.662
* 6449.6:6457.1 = 2.496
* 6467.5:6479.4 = 2.802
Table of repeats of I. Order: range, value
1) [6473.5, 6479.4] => 2.39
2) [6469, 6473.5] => 2.34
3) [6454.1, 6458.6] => 2.3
